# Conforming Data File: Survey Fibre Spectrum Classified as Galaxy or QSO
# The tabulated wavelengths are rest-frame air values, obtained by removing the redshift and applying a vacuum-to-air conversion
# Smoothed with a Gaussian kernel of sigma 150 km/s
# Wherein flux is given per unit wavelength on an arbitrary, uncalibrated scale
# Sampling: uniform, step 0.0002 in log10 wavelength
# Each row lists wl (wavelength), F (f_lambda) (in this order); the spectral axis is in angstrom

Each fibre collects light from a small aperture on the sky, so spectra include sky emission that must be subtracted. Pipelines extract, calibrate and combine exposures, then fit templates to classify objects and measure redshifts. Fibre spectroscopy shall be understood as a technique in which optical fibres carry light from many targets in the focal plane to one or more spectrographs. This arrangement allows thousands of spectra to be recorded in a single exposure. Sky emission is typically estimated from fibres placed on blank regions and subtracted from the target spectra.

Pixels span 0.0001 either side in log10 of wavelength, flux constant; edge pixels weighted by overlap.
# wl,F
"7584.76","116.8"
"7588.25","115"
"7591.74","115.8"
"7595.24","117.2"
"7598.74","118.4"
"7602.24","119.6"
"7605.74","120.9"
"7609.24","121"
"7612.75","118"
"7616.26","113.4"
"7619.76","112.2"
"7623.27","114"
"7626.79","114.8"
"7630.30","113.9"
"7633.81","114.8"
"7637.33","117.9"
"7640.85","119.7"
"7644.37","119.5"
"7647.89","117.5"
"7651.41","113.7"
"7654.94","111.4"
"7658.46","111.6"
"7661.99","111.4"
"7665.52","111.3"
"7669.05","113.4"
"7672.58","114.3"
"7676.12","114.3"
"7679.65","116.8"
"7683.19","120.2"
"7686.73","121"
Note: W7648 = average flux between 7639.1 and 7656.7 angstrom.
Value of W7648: 116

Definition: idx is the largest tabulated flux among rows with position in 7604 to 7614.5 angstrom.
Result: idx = 121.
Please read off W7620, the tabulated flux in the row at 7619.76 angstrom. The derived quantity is 112.2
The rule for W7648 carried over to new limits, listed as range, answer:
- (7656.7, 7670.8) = 112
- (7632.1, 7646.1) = 118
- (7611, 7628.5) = 114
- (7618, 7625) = 113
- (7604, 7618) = 118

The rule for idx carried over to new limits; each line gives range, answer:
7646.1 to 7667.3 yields 117.5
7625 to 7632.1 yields 114.8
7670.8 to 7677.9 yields 114.3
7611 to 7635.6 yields 118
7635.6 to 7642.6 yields 119.7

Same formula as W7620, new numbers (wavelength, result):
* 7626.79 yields 114.8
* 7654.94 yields 111.4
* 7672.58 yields 114.3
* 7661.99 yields 111.4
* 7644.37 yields 119.5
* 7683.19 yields 120.2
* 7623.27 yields 114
